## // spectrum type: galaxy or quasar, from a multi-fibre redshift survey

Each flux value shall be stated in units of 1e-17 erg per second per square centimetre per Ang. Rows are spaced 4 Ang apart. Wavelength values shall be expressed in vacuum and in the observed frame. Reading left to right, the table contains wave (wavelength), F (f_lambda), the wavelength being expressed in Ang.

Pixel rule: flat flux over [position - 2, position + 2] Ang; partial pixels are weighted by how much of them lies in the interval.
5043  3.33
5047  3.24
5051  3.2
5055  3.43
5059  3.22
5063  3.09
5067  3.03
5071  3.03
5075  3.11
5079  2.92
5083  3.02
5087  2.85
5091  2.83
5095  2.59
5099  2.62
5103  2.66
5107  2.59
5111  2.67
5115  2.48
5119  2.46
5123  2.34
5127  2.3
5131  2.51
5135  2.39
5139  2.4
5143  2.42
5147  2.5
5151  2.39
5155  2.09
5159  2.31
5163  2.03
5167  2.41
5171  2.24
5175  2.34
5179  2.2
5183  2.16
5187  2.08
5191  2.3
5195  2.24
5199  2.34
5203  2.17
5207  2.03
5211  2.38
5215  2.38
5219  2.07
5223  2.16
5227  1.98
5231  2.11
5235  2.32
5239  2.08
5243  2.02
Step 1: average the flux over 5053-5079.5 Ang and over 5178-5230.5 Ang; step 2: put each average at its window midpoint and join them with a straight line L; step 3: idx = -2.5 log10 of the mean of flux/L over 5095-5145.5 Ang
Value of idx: 0.11 mag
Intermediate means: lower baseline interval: 3.13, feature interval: 2.49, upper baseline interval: 2.19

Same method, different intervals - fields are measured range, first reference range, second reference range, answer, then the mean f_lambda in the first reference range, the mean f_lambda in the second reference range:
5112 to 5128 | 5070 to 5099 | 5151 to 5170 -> 0.07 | 2.88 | 2.23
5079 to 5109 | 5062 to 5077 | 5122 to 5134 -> 0.01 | 3.06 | 2.39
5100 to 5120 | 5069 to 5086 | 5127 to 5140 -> 0.04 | 3.01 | 2.42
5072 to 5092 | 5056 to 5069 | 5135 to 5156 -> 0.00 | 3.14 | 2.38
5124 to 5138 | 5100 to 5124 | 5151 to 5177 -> 0.02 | 2.54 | 2.25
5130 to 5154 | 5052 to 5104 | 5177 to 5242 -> 0.07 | 2.96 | 2.18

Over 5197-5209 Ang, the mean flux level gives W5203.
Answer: 2.18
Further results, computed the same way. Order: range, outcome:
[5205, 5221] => 2.21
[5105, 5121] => 2.55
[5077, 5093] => 2.9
